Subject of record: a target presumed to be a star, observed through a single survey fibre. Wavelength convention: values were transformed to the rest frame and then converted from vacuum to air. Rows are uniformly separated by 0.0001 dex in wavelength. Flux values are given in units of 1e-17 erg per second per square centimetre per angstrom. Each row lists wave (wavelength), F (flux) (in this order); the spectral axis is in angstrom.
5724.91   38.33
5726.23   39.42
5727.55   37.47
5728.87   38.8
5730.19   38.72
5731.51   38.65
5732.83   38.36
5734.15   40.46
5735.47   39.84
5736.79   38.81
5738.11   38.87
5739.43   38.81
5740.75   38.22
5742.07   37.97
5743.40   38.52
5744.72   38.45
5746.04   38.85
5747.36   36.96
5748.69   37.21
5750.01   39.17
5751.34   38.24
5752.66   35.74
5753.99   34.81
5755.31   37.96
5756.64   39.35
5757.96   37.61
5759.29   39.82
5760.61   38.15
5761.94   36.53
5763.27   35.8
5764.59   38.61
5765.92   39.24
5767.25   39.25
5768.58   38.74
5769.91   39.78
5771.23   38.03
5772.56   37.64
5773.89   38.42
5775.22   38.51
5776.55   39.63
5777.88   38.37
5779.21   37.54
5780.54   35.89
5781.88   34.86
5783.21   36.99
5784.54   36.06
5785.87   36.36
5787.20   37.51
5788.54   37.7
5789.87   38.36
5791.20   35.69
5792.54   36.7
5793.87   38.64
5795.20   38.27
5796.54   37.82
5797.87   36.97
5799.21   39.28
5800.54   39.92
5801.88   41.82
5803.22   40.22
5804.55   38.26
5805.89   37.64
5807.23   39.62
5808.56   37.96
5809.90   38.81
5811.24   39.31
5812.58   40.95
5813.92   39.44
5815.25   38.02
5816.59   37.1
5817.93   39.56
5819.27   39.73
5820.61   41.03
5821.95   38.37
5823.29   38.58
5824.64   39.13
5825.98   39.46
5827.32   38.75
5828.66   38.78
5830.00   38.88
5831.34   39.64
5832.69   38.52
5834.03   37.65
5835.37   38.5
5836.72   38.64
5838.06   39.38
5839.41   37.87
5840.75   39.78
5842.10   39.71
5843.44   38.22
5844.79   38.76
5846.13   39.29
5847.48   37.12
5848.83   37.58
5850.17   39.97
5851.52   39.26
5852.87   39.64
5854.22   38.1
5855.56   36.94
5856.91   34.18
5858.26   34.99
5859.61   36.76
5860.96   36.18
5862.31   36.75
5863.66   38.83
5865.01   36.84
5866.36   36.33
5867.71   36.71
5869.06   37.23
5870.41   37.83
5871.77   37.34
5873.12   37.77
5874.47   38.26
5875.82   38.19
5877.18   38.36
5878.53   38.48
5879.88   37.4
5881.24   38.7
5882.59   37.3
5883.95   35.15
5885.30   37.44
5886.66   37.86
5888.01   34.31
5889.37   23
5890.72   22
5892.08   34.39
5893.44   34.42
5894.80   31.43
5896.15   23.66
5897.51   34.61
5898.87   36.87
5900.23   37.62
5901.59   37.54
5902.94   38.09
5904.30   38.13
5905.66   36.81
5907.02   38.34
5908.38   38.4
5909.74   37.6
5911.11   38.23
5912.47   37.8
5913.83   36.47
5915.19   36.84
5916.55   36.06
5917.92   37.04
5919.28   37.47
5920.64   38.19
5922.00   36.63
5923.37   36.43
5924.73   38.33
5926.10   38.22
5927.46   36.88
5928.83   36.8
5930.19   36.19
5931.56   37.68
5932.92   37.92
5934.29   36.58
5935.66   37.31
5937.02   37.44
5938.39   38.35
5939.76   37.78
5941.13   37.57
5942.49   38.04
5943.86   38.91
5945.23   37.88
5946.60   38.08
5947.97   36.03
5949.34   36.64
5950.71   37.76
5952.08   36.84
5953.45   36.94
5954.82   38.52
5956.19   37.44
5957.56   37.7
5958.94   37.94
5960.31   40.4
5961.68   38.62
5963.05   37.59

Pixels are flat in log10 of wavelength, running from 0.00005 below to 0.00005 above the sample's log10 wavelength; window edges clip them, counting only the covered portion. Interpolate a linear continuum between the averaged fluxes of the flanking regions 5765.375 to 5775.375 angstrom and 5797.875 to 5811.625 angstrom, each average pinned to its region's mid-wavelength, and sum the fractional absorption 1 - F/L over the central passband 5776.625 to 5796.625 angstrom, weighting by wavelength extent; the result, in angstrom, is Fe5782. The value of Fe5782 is 0.9 angstrom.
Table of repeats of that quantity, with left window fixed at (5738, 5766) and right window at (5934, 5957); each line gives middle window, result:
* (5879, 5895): 1.7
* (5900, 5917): 0.0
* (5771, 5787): 0.2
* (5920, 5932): 0.1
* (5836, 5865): -0.2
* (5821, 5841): -0.6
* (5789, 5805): -0.3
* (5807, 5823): -0.6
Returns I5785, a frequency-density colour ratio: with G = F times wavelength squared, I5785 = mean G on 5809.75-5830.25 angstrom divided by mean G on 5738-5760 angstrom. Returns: 1.05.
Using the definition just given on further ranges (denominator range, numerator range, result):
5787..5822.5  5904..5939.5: 1.00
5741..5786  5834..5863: 1.03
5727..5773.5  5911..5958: 1.04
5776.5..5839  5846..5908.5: 0.96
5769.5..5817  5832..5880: 1.01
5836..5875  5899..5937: 1.01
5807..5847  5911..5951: 0.99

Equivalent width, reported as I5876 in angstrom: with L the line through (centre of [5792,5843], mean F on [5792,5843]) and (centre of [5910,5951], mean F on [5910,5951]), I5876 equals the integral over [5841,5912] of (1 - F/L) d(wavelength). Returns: 3.09 angstrom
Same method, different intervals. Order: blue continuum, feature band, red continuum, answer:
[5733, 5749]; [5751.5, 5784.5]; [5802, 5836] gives 0.8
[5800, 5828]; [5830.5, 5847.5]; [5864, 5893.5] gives -0.4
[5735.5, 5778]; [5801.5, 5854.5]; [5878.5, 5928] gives -2.8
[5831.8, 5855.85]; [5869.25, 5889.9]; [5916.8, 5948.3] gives 0.8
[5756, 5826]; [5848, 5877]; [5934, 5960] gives 0.4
